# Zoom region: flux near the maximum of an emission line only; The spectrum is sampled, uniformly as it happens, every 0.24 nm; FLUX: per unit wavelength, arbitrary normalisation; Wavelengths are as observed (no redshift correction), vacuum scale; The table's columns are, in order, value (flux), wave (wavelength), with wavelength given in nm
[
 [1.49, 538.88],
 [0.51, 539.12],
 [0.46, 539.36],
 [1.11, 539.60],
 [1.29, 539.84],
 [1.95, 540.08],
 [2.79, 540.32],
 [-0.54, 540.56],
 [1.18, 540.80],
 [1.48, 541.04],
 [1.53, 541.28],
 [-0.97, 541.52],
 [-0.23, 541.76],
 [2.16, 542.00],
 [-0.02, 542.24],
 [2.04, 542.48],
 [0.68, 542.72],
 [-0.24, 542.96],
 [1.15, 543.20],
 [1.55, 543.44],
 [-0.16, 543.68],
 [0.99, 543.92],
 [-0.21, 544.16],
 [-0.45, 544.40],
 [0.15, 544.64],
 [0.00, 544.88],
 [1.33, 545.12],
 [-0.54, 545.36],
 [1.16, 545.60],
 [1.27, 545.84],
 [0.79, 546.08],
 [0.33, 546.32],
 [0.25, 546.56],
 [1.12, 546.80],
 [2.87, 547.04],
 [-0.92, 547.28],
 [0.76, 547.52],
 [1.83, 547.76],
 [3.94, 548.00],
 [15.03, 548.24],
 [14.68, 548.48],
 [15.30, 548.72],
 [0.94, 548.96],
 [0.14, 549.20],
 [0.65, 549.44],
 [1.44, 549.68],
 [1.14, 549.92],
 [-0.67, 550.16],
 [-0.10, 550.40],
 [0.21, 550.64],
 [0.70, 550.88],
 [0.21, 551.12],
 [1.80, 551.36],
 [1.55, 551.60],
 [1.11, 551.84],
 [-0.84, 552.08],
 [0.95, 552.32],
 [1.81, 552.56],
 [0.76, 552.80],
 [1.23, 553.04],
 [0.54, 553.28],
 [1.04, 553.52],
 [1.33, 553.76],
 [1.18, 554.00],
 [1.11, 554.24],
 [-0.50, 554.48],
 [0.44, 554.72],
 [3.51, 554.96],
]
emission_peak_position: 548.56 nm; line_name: [O II]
